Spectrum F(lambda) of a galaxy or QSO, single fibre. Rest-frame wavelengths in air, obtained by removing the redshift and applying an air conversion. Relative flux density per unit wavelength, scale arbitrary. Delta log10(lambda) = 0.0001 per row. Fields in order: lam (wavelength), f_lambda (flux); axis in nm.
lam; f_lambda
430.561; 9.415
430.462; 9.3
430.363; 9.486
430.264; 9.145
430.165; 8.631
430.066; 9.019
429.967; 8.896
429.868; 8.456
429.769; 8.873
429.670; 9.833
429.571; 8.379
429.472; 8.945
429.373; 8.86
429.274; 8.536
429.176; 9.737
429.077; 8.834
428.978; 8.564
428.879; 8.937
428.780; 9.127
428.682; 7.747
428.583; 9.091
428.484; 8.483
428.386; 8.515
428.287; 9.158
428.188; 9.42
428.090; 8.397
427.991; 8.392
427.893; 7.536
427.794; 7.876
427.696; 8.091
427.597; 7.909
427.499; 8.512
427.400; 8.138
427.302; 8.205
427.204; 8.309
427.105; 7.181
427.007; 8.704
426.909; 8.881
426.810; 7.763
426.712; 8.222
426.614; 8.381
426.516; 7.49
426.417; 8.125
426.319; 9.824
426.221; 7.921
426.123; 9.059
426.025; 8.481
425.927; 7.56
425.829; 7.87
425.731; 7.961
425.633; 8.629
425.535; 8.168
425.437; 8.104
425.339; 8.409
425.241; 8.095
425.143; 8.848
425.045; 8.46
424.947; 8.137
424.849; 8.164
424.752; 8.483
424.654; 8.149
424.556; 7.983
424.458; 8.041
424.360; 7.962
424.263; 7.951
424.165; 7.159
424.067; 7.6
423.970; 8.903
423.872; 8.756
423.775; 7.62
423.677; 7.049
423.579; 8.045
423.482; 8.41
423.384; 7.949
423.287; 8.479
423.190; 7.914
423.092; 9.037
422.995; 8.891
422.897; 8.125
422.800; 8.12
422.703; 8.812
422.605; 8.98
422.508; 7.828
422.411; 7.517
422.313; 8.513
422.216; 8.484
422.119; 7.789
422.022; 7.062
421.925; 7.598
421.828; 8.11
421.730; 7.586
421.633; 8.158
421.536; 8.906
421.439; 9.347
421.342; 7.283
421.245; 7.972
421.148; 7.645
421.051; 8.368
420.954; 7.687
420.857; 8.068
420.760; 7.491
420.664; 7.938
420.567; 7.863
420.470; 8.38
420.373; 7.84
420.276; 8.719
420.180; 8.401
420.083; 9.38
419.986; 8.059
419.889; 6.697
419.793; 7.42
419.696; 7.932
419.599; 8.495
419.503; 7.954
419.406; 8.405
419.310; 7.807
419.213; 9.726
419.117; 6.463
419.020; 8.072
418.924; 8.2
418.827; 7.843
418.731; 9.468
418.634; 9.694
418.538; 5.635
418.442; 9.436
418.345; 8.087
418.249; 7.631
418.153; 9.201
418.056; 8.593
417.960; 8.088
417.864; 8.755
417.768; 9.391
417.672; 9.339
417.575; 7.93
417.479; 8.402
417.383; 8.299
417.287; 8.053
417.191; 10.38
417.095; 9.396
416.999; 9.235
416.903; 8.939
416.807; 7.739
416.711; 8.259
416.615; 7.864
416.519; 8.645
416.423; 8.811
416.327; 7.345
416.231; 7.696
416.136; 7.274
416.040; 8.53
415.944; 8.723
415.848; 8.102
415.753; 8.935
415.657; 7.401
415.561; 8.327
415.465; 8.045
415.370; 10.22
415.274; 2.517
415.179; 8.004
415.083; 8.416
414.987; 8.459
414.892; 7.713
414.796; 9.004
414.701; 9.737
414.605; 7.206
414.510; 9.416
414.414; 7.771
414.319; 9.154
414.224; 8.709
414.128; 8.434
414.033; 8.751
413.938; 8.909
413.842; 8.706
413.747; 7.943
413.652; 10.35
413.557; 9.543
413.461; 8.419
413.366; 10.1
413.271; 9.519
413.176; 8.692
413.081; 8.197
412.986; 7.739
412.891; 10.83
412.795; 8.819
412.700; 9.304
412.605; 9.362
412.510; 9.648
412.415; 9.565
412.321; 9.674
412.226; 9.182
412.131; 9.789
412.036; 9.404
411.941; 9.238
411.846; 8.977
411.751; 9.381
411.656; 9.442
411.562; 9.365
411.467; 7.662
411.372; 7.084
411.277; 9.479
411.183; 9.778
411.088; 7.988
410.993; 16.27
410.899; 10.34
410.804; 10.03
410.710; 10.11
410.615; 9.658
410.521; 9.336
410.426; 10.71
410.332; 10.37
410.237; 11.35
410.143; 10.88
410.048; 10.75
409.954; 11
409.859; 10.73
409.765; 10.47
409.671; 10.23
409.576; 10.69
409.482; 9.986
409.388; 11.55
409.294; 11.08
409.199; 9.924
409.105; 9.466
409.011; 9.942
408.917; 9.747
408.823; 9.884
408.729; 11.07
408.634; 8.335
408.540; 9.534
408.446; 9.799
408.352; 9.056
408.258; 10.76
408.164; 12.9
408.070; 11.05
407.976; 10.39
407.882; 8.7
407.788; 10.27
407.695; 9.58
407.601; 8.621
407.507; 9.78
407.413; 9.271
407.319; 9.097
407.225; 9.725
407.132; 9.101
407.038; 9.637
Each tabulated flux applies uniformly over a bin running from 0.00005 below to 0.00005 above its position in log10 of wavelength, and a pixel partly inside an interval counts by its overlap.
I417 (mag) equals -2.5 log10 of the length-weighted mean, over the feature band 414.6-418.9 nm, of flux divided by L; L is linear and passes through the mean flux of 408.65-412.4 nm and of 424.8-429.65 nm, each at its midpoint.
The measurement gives 0.13 mag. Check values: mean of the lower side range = 10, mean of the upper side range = 8.42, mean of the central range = 8.34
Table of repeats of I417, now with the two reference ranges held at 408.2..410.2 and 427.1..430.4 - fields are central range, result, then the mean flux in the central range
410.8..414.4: 0.08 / 9.29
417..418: 0.09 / 8.83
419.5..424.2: 0.14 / 8.09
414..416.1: 0.18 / 8.24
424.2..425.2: 0.10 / 8.2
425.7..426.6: 0.07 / 8.27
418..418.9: 0.13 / 8.39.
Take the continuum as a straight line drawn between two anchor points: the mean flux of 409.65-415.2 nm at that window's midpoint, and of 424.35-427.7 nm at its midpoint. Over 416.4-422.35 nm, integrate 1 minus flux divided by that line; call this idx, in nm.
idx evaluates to 0.367 nm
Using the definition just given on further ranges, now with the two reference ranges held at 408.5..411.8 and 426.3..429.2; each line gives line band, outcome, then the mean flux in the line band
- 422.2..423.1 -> 0.05 nm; 8.4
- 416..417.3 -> 0.14 nm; 8.45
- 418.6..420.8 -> 0.24 nm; 8.18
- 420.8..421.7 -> 0.09 nm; 8.14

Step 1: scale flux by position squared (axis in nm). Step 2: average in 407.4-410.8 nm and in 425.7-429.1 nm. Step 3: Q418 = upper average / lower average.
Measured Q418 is 0.89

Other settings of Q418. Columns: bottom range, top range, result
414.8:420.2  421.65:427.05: 1.02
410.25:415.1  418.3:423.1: 0.91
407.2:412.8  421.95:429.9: 0.91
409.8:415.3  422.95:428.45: 0.95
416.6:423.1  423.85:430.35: 1.05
